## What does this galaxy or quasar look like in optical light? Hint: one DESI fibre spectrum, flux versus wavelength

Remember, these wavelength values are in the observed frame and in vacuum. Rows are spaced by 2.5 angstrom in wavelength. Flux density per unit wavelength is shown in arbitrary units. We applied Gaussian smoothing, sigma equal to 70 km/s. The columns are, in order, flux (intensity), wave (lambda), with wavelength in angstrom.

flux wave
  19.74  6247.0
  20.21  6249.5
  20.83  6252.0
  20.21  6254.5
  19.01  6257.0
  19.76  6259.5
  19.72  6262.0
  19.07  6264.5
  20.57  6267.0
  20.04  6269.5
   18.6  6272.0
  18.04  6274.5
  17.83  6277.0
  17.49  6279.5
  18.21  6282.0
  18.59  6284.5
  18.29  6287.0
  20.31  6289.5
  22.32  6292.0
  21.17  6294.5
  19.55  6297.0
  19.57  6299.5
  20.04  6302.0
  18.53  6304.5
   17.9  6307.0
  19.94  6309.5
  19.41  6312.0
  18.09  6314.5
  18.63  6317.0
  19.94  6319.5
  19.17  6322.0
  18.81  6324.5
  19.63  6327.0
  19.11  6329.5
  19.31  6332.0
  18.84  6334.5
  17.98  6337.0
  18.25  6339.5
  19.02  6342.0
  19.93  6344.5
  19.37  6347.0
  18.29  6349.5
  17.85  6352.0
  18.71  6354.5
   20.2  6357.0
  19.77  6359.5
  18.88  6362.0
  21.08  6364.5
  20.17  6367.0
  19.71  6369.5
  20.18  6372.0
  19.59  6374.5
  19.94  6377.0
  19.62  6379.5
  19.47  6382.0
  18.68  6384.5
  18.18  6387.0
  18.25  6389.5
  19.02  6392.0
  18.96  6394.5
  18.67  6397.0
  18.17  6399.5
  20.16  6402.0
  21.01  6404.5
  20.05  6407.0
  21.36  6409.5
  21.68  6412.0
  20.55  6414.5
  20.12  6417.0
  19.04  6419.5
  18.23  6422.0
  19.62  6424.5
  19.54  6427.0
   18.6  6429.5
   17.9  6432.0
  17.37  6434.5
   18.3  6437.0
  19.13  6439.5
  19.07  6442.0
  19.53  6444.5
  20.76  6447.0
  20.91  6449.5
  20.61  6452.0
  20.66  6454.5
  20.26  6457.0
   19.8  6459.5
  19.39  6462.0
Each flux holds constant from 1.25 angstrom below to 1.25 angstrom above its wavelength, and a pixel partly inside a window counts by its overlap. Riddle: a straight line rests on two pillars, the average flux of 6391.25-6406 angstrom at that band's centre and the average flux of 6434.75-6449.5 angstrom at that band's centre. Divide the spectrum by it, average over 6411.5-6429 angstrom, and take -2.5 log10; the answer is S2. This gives -0.02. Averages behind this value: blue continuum 19.4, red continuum 19.4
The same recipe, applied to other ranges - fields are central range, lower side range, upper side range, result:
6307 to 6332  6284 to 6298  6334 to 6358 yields 0.02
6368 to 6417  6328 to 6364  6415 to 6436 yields -0.04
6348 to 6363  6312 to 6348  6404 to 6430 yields 0.02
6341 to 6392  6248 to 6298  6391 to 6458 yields 0.01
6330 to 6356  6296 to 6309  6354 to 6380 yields 0.05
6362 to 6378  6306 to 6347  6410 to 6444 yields -0.05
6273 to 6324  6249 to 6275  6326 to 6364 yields 0.01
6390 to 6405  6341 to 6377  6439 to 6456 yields 0.03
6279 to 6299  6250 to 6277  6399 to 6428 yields 0.00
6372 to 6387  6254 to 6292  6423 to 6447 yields -0.03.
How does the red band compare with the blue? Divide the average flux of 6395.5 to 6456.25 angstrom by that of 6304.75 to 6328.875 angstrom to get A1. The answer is 1.0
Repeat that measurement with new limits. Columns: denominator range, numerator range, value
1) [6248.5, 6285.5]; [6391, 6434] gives 1.02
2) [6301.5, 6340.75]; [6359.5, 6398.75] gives 1.02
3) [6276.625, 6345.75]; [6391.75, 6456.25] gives 1.02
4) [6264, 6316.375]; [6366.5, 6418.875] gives 1.02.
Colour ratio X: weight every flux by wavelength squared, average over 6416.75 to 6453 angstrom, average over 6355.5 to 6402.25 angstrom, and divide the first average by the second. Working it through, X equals 1.01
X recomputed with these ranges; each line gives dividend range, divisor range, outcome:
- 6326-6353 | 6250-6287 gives 1.01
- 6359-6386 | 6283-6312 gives 1.03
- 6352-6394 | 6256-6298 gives 1.03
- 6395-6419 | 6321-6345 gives 1.09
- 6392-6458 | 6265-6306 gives 1.06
